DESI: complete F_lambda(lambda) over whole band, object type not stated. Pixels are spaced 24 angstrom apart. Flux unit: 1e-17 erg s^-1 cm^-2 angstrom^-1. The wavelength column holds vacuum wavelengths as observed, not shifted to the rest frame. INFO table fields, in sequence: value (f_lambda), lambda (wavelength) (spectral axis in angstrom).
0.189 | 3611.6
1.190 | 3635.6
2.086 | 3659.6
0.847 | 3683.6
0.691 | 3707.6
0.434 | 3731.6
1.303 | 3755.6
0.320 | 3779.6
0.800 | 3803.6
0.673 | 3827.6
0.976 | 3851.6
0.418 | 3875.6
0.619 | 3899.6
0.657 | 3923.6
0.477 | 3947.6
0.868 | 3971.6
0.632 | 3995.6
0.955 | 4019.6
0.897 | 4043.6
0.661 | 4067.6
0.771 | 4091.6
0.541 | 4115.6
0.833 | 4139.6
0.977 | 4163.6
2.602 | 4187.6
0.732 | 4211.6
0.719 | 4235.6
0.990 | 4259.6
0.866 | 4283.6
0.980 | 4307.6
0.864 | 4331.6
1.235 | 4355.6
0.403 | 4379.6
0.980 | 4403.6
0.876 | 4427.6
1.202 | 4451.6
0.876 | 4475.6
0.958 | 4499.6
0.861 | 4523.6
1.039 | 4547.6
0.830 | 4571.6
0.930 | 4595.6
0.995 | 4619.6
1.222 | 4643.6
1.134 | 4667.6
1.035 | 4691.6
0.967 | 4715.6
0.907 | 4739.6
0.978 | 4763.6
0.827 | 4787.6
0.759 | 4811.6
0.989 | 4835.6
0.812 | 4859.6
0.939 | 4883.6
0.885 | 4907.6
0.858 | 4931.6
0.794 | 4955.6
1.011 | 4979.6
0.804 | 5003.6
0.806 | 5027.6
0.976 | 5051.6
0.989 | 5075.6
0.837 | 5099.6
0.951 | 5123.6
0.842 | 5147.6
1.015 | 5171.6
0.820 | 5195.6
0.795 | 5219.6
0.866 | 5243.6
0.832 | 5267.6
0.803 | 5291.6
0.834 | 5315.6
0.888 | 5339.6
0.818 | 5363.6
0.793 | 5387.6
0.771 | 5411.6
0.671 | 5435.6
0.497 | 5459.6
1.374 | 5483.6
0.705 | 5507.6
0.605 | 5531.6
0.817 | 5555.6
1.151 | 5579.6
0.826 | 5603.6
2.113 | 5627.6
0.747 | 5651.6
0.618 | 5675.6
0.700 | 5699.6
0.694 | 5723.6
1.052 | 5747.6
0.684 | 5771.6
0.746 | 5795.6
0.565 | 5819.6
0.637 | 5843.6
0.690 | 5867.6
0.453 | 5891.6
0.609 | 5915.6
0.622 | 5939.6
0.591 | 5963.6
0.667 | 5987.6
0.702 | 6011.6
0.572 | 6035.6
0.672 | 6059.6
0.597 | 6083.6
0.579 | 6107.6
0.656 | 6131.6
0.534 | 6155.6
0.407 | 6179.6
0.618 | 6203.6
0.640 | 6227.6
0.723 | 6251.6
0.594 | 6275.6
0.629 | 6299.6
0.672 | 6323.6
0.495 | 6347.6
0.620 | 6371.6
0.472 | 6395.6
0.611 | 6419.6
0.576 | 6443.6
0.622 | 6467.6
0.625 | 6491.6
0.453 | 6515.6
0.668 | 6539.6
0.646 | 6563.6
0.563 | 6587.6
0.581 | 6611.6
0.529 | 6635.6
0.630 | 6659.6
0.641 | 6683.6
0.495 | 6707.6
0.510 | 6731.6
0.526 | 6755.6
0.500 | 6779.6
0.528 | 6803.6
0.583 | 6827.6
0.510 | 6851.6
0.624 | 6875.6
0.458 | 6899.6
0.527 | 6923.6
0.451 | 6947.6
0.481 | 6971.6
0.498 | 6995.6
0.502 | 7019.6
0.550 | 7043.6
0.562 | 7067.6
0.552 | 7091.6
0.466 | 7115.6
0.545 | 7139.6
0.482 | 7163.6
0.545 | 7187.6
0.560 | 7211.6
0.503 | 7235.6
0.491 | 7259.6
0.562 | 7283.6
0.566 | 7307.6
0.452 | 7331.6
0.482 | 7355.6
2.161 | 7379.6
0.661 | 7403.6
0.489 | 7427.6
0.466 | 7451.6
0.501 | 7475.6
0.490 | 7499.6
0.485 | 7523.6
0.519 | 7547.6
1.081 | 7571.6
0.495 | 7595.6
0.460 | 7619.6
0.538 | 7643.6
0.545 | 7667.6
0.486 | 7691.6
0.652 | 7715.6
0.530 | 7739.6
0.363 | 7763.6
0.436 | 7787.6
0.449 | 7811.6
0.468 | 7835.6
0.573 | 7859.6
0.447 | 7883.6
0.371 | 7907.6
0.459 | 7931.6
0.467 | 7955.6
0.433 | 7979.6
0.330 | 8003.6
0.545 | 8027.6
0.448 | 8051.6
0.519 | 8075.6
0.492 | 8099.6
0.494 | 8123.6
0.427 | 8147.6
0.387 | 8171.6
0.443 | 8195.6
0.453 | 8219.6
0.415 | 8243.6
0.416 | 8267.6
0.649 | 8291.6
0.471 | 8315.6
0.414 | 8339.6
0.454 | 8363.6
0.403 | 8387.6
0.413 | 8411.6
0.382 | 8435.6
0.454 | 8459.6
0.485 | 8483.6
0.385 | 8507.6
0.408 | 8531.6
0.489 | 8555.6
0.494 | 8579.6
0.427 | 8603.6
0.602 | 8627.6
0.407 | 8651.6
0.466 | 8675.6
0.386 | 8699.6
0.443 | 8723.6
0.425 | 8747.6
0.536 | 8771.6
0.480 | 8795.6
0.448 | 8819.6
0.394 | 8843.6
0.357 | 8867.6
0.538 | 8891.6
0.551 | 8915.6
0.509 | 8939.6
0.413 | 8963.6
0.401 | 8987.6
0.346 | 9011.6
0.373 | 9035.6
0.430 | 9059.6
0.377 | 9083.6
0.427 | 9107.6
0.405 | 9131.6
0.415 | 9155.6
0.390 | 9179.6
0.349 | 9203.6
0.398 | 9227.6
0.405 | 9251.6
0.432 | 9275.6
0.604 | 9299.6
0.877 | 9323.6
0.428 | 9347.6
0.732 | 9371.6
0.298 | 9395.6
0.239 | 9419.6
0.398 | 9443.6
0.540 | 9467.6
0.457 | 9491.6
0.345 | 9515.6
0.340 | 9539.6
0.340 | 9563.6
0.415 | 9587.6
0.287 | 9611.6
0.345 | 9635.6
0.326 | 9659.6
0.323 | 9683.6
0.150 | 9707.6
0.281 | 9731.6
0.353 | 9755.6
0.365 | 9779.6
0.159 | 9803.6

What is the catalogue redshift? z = 0.126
